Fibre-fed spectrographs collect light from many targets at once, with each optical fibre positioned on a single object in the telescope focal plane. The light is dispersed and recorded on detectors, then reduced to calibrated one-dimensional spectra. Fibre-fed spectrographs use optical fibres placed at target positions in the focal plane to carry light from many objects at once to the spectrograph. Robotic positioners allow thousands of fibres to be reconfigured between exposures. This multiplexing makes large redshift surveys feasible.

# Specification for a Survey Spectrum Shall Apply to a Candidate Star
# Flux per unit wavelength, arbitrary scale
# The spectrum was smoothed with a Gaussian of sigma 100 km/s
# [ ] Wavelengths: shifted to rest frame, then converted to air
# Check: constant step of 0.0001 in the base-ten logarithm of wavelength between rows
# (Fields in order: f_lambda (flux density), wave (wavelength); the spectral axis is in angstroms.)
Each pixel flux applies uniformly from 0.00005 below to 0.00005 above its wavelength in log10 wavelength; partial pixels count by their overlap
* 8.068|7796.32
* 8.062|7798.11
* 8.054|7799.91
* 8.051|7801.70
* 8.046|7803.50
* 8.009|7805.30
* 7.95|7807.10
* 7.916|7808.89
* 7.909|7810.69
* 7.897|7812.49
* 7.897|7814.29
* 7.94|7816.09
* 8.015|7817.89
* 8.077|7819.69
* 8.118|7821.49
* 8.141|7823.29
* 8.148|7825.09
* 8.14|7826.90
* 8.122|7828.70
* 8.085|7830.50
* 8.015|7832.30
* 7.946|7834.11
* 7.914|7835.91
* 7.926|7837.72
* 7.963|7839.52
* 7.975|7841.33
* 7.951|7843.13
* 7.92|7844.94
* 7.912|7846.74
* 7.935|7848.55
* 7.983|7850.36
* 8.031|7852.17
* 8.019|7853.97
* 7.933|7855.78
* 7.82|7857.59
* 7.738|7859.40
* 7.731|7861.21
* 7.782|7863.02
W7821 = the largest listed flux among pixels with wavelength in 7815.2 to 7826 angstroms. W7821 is 8.148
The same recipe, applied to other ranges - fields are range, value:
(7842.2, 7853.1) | 8.031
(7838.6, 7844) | 7.975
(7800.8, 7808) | 8.051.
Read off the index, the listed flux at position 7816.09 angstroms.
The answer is 7.94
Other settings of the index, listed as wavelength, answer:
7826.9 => 8.14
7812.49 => 7.897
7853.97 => 8.019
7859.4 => 7.738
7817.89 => 8.015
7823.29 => 8.141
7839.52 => 7.963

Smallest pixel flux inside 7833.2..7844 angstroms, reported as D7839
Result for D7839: 7.914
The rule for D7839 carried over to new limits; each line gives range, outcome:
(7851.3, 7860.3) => 7.738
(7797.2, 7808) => 7.95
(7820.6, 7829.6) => 8.118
